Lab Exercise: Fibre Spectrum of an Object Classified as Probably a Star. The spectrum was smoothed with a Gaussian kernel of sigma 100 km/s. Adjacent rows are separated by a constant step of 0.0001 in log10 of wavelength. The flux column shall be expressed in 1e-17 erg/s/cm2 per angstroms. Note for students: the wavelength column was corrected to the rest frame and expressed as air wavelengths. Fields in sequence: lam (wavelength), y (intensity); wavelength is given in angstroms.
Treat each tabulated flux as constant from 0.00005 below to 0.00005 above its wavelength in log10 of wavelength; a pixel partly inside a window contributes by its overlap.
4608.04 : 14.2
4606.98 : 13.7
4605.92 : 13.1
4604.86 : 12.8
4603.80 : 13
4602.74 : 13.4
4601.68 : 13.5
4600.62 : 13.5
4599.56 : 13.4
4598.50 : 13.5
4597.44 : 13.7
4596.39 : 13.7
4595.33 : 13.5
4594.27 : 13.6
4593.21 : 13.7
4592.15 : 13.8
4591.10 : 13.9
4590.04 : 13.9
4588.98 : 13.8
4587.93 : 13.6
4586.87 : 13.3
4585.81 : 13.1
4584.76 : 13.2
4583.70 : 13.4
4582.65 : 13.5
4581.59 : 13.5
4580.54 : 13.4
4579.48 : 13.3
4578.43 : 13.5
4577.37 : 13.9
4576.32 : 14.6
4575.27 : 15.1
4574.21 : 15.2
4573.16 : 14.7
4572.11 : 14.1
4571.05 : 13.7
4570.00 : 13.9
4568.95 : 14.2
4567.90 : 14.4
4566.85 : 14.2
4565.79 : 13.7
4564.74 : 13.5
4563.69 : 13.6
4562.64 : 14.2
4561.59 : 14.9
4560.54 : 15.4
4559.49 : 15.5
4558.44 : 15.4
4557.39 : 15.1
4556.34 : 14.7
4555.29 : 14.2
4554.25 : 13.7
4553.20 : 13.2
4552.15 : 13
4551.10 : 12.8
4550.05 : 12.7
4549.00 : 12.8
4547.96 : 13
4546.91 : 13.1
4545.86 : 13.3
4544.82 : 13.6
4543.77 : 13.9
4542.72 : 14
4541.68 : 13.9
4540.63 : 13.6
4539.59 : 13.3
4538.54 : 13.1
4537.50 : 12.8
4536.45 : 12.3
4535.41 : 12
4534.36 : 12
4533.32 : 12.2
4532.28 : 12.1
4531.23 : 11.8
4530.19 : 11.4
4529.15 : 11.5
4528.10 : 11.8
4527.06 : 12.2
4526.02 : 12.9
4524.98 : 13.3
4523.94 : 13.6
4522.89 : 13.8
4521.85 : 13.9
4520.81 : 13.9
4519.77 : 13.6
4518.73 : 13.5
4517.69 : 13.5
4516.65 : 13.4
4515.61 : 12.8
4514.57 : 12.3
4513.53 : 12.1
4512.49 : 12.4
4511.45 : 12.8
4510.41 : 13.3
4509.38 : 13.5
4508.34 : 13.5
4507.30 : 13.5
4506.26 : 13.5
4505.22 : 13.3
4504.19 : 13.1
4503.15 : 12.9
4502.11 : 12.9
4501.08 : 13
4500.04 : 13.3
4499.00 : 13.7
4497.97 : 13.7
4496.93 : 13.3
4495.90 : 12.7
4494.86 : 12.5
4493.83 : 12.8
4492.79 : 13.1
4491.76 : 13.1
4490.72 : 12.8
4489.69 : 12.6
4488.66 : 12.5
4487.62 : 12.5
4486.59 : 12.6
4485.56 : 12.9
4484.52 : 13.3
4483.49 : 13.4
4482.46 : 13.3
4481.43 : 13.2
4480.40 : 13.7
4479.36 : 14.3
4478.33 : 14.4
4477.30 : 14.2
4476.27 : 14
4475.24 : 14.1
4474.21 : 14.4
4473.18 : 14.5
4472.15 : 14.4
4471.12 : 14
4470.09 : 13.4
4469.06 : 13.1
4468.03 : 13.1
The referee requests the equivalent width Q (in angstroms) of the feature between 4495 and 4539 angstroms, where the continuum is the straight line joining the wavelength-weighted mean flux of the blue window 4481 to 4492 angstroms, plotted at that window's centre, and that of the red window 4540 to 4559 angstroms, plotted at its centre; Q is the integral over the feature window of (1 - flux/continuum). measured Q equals 1.2 angstroms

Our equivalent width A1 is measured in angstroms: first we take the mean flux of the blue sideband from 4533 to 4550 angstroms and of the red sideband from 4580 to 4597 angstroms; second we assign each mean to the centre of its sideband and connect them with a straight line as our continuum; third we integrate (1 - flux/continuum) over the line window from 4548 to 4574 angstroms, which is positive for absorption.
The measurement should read -1.6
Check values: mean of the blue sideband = 13.1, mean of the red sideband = 13.6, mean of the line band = 14.1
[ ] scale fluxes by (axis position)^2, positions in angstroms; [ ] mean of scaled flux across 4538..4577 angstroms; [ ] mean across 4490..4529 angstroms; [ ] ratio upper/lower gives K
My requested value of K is 1.09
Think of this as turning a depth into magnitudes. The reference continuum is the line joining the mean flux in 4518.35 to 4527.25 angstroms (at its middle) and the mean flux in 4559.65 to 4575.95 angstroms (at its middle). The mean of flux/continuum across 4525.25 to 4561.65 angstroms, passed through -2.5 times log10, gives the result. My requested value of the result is 0.05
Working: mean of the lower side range 13.5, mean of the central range 13.2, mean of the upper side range 14.3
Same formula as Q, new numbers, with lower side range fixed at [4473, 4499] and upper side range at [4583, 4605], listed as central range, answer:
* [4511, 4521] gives 0.3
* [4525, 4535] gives 1.0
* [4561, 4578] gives -1.0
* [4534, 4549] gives 0.3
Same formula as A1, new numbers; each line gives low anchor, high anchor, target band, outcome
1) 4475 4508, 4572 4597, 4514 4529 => 0.3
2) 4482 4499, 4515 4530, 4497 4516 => -0.1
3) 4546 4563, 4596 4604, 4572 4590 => -0.2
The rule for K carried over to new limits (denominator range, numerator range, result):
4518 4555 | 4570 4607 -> 1.08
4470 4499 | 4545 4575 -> 1.08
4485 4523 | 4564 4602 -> 1.09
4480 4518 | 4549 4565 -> 1.11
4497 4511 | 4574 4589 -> 1.07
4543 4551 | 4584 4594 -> 1.05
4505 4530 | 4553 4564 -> 1.14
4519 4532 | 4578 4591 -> 1.08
